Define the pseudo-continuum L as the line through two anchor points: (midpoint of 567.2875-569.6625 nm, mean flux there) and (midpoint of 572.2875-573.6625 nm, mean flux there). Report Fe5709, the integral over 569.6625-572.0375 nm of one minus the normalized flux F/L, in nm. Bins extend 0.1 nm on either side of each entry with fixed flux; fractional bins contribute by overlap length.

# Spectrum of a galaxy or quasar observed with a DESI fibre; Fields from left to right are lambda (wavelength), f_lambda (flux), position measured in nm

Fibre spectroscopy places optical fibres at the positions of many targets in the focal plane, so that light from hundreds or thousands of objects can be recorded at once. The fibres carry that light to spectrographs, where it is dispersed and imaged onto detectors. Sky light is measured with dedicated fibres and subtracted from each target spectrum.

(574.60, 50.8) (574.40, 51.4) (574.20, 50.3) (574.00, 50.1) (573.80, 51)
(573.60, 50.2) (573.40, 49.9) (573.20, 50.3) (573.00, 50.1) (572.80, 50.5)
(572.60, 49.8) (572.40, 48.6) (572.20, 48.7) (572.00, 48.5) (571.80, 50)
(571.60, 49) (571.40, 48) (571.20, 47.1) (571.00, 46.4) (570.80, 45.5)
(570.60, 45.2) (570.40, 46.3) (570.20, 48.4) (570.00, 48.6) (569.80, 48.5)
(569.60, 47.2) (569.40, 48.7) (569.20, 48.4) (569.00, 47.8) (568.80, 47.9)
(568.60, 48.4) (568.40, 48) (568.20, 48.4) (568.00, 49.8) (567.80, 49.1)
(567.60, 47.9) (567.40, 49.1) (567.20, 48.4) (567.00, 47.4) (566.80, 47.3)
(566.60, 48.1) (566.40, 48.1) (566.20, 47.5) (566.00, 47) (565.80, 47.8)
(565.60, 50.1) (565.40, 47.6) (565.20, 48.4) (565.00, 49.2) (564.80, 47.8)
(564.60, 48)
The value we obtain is 0.08 nm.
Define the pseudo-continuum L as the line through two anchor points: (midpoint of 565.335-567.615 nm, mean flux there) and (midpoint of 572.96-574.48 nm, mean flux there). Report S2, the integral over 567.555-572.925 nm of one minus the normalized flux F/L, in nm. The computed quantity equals 0.12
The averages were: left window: 48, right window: 50.4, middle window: 48.2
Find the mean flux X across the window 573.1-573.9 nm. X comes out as 50.3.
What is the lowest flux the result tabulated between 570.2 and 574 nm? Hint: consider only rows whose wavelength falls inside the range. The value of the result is 45.2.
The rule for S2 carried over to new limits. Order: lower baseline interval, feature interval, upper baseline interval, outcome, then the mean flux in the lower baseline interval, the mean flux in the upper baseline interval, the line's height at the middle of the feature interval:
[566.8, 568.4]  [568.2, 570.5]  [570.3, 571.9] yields -0.01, 48.5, 47.2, 47.8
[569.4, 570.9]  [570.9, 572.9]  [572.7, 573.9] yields 0.01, 47.2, 50.3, 48.9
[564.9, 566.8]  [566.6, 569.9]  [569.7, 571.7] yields -0.04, 48.2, 47.3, 47.7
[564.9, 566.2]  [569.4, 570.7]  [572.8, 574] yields 0.05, 48.3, 50.3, 49.4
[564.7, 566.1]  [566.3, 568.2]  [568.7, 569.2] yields -0.01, 48.3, 48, 48.1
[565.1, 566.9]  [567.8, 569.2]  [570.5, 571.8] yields -0.03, 48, 47.1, 47.6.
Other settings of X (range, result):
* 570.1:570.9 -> 46.3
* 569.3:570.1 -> 48.2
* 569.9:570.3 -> 48.5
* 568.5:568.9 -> 48.1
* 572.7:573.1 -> 50.3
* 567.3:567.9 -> 48.7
